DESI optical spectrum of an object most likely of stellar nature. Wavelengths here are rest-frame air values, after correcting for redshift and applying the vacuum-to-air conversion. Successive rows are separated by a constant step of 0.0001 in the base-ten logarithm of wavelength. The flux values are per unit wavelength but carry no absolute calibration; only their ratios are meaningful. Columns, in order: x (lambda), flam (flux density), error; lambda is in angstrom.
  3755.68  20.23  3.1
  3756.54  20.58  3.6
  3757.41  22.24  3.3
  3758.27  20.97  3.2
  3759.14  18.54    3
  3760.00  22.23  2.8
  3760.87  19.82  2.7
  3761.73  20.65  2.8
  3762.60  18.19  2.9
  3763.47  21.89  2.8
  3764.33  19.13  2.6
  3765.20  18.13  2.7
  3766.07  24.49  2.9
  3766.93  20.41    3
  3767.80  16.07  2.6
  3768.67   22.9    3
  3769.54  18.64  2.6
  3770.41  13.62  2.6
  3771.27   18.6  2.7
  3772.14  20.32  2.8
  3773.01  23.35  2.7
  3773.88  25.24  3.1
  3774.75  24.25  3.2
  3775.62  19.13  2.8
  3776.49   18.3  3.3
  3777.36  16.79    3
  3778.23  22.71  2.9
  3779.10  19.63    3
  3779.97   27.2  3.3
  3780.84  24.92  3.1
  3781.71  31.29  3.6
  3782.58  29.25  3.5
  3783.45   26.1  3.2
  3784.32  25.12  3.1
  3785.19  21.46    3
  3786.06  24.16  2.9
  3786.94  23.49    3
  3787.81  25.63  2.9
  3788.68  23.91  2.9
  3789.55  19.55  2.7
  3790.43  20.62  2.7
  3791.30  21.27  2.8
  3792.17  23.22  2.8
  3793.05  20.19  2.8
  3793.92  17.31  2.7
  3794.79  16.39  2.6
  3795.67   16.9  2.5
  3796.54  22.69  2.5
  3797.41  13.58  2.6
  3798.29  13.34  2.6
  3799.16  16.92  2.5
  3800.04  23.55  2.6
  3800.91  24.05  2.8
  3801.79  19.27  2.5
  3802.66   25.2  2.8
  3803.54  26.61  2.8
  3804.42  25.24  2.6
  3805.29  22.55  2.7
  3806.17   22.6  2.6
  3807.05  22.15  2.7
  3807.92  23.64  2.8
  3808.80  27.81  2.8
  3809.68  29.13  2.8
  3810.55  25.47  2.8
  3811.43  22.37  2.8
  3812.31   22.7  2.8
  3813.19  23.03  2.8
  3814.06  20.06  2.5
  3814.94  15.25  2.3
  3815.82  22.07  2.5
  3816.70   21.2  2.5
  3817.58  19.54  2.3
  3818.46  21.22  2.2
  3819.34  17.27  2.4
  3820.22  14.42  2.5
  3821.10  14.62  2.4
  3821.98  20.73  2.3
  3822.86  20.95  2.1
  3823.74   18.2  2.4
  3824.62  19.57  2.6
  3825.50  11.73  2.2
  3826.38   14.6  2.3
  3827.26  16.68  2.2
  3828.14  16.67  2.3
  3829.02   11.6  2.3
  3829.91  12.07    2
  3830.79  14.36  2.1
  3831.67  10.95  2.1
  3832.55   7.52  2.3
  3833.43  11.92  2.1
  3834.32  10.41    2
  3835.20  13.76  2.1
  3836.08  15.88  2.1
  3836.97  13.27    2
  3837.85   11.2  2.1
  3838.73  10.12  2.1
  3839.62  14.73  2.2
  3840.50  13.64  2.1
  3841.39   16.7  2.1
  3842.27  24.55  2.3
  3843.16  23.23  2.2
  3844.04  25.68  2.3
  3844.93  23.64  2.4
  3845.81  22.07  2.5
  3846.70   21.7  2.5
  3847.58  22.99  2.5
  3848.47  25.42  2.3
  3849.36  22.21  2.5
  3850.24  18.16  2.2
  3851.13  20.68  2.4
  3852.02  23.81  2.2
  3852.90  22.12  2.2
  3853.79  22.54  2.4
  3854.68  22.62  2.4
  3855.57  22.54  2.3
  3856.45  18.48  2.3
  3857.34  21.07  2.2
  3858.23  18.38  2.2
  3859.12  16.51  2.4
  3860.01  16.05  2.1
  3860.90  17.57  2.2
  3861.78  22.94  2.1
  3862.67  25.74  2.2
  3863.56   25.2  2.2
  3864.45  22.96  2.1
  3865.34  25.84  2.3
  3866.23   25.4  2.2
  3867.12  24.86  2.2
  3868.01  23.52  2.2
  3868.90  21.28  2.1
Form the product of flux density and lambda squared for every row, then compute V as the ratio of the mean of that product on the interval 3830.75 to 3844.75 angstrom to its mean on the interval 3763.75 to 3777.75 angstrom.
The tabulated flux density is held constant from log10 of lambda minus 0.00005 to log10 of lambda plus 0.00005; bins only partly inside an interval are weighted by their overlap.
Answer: 0.78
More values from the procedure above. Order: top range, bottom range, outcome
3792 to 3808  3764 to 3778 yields 1.05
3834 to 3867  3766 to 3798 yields 0.97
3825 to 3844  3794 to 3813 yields 0.66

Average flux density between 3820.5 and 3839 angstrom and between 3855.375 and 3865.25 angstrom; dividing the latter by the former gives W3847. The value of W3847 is 1.47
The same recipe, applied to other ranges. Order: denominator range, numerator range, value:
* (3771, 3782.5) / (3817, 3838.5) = 0.66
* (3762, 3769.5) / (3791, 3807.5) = 1.03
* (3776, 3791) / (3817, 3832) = 0.69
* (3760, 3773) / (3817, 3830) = 0.85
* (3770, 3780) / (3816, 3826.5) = 0.88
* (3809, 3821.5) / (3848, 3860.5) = 1.00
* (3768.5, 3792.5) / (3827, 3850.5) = 0.74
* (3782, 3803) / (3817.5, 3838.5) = 0.69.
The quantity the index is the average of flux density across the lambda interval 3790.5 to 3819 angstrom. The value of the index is 21.4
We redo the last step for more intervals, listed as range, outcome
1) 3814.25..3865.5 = 18.4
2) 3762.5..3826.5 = 21.2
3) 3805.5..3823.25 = 21.3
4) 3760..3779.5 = 20.1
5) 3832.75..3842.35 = 13.6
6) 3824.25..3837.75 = 13.3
